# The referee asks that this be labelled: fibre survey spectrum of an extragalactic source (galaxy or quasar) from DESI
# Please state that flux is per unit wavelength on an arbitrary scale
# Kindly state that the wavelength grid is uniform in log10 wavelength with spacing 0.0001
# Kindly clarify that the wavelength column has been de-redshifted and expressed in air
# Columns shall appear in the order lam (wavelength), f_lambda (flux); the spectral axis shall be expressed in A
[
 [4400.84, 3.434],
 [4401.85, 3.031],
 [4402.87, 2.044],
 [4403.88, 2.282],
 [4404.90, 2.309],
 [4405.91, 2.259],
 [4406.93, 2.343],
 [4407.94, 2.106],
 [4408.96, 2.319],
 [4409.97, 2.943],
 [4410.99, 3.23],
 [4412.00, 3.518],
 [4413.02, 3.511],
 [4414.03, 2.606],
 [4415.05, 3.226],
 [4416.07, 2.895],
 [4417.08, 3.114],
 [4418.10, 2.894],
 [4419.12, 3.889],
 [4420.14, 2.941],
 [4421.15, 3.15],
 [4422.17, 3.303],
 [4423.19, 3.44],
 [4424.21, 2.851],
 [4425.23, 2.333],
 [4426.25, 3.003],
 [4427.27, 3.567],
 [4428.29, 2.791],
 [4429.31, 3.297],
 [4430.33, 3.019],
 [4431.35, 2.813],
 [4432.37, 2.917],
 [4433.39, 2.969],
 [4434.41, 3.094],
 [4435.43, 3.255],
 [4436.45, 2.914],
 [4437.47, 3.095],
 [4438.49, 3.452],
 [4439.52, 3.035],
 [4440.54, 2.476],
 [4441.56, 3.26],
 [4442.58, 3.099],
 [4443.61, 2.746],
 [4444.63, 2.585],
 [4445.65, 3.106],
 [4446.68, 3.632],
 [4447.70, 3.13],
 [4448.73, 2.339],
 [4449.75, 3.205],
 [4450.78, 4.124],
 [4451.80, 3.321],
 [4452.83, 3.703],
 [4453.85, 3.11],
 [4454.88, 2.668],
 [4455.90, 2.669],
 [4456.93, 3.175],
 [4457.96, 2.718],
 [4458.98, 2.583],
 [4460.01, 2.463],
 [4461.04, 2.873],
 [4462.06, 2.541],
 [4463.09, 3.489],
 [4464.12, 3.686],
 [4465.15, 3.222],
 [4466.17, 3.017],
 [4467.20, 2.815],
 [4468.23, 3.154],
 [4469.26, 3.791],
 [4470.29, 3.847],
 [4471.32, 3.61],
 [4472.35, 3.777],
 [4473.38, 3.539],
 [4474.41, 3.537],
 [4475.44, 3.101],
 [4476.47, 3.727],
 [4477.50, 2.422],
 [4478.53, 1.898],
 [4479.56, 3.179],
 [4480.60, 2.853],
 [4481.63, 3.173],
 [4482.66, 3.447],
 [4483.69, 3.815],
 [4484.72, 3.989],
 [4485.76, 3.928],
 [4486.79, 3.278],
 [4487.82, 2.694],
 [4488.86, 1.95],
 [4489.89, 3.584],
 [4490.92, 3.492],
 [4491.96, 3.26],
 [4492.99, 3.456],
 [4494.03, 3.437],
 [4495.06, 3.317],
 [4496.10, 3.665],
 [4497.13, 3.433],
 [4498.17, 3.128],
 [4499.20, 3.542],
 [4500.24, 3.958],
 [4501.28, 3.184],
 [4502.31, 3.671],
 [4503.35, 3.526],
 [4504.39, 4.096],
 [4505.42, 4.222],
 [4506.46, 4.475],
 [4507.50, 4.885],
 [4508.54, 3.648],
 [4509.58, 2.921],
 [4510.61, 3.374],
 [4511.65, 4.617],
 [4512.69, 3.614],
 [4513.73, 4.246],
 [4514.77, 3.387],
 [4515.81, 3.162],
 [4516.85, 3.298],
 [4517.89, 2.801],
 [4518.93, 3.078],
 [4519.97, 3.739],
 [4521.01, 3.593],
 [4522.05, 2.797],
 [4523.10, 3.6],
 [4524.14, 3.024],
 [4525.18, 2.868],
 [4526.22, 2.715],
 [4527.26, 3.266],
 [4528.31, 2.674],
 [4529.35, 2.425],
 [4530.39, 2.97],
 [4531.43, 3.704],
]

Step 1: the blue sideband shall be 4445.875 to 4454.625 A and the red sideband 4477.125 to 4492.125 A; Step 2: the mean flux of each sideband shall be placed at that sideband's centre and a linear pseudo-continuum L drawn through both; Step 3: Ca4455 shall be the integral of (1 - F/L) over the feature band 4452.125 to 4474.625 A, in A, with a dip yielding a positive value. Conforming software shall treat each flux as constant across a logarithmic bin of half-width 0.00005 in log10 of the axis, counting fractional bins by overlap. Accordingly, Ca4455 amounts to 0.4 A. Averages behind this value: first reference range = 3.29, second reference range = 3.13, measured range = 3.18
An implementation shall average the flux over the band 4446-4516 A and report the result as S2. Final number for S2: 3.36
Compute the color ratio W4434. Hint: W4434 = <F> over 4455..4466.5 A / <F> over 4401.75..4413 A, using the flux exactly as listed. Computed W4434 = 1.1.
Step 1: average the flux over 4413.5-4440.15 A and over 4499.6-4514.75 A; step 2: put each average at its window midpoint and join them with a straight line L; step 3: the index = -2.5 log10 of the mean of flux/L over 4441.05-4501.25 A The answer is 0.10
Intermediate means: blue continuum 3.07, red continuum 3.87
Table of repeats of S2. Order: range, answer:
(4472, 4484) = 3.19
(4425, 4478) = 3.12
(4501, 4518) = 3.74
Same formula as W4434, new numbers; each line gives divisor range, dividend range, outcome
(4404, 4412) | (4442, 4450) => 1.16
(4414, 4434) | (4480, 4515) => 1.17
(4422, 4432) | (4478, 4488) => 1.07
